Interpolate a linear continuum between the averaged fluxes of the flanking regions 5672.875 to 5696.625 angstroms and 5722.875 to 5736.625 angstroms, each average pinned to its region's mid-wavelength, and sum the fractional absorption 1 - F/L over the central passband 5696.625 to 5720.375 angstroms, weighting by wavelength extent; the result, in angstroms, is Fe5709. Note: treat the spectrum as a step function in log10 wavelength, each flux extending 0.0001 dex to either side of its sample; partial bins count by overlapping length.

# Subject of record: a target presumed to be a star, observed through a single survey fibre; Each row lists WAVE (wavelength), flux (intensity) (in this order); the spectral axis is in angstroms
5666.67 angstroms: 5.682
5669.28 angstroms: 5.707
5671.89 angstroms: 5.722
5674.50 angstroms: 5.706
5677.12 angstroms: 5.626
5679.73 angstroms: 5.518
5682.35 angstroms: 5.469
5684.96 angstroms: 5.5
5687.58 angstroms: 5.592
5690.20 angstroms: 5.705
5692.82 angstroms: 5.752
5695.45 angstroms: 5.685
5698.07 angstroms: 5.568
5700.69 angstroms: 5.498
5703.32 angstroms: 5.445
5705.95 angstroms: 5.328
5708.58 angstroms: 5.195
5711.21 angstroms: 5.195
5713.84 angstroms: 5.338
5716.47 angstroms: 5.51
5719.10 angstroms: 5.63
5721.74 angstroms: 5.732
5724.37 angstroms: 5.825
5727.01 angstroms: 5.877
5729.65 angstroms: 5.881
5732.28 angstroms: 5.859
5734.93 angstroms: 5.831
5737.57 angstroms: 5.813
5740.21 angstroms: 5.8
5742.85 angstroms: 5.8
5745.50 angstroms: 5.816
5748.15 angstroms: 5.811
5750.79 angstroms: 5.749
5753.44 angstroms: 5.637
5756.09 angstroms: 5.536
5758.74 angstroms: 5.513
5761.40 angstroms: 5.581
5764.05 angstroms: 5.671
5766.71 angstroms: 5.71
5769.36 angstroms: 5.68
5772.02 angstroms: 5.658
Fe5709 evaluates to 1.4 angstroms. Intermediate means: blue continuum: 5.62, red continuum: 5.85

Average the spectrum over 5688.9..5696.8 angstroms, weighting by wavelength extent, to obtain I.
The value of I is 5.71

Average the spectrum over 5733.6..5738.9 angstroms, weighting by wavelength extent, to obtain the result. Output 5.82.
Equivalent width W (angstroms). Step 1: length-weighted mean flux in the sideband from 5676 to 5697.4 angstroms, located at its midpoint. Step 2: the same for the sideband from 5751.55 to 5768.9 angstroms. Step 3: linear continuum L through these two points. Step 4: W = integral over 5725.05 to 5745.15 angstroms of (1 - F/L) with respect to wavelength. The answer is -0.8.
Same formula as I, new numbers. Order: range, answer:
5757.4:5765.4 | 5.58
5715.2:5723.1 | 5.63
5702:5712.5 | 5.29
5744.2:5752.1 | 5.8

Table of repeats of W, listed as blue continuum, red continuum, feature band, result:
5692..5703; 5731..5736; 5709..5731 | 0.5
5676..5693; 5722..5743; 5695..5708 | 0.5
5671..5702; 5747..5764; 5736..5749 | -0.4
